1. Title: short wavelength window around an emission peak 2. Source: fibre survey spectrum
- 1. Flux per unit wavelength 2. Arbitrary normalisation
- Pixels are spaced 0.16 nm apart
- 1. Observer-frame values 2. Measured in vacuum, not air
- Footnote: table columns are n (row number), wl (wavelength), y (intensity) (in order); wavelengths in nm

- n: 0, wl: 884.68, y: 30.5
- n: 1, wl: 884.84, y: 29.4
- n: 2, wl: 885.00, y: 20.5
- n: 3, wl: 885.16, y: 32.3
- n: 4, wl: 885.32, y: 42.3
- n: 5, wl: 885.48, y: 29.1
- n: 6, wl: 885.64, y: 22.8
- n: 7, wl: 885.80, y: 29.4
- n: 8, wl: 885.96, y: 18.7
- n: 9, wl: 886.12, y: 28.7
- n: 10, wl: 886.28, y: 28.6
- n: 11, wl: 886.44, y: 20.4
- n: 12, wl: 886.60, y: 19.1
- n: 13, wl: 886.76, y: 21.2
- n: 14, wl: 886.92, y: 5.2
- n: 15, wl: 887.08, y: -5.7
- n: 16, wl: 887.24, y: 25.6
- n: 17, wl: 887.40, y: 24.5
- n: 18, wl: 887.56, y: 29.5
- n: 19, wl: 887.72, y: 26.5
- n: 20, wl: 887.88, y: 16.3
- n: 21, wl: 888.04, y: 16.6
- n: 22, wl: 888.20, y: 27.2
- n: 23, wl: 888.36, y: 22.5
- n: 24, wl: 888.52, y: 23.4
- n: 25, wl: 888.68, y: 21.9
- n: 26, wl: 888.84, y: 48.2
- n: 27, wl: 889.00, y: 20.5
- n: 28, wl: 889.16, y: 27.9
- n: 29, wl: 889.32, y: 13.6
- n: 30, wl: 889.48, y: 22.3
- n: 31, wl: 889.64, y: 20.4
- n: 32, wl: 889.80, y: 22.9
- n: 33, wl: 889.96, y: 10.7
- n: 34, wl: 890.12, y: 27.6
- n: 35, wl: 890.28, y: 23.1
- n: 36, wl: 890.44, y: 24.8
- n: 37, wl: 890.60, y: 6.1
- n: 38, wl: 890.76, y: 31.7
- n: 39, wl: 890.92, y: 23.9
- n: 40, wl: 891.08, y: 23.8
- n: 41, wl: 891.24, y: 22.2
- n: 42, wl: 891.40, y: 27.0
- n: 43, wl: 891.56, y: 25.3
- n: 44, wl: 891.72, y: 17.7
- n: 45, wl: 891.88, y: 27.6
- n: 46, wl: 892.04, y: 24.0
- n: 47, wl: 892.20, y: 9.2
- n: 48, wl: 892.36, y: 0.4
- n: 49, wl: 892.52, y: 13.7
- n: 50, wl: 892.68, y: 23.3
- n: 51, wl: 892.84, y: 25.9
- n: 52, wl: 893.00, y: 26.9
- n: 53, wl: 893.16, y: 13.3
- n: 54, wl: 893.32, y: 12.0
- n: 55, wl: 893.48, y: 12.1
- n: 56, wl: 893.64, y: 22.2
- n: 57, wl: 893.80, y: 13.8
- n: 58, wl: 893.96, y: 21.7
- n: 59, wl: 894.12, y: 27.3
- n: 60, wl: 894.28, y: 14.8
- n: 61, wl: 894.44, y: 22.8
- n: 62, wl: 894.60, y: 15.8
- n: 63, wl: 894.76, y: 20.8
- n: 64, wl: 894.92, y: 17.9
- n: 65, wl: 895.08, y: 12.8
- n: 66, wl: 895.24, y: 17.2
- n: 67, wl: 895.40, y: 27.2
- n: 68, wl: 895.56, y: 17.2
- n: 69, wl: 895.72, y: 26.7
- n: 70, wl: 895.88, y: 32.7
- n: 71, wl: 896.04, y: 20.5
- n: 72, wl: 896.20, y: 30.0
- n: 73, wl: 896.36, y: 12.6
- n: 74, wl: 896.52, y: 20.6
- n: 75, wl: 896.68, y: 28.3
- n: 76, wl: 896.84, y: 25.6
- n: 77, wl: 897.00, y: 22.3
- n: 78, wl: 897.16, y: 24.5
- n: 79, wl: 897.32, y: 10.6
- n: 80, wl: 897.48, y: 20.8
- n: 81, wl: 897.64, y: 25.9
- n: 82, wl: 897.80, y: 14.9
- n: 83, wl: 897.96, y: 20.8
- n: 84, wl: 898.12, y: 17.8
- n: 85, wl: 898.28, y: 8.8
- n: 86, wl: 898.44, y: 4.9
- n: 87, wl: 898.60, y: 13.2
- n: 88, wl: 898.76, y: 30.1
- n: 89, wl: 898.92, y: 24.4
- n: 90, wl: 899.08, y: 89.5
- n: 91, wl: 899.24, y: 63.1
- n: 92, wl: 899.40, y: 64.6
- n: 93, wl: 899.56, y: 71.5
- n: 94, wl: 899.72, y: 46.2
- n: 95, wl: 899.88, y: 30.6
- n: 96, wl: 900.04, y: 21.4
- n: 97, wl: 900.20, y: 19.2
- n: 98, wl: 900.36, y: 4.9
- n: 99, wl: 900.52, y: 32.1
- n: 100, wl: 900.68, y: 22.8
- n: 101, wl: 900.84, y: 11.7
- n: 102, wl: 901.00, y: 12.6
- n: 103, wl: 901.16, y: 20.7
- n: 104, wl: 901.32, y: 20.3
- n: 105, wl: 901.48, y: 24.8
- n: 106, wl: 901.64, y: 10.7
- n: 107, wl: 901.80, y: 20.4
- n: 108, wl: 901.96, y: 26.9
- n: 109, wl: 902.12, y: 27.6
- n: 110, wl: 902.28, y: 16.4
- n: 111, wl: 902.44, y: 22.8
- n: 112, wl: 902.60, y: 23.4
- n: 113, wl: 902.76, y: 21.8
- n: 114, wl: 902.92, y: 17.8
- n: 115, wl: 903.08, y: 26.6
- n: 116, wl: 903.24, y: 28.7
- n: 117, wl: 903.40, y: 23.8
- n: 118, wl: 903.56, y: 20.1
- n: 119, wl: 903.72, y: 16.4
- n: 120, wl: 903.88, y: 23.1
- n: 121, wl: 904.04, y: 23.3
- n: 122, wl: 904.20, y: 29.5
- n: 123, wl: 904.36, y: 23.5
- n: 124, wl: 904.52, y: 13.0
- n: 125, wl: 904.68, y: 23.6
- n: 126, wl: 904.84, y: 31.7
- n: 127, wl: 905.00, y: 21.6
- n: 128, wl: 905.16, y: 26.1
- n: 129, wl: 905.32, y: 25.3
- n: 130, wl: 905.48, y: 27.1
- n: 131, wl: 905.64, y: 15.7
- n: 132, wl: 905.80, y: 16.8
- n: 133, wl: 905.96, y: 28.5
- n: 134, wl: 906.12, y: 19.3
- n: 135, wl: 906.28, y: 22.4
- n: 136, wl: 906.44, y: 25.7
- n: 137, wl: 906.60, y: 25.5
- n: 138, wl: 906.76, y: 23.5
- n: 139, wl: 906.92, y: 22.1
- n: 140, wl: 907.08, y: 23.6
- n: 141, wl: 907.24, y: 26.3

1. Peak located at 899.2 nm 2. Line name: Hgamma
